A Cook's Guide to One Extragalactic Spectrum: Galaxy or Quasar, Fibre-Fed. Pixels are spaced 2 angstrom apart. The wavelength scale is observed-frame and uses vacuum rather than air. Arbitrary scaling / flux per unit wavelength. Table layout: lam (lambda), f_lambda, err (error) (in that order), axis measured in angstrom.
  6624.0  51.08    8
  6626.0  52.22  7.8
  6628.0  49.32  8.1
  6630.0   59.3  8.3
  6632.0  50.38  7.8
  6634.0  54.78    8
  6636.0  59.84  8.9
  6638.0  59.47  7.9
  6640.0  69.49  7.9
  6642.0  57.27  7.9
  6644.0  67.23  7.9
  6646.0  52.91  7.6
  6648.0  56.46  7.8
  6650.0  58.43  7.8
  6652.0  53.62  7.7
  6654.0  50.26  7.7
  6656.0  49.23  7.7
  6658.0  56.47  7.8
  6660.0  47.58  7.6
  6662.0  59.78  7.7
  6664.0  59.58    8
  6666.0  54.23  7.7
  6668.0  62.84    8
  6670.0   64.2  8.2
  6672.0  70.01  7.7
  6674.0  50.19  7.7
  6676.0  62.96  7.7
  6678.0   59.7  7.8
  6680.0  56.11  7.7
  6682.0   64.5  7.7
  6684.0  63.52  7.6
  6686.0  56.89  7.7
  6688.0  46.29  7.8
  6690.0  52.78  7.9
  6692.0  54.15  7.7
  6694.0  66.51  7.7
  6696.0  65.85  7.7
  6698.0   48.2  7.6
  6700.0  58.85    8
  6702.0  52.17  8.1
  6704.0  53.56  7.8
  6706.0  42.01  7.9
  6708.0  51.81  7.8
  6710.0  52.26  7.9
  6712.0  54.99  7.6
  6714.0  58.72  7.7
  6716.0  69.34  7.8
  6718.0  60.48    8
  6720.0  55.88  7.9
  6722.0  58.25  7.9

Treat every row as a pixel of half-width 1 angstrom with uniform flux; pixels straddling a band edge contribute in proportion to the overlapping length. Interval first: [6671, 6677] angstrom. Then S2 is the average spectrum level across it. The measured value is 61.1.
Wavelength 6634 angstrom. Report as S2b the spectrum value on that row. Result 54.78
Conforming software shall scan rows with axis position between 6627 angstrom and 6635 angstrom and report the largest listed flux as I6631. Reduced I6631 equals 59.3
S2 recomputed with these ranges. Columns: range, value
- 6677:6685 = 61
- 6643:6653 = 57.7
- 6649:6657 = 52.9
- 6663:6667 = 56.9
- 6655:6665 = 54.5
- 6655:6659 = 52.8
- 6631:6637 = 55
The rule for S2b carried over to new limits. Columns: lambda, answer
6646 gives 52.91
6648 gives 56.46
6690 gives 52.78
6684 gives 63.52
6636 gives 59.84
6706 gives 42.01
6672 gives 70.01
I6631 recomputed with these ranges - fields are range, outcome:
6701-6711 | 53.56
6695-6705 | 65.85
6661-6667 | 59.78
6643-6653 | 67.23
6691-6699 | 66.51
